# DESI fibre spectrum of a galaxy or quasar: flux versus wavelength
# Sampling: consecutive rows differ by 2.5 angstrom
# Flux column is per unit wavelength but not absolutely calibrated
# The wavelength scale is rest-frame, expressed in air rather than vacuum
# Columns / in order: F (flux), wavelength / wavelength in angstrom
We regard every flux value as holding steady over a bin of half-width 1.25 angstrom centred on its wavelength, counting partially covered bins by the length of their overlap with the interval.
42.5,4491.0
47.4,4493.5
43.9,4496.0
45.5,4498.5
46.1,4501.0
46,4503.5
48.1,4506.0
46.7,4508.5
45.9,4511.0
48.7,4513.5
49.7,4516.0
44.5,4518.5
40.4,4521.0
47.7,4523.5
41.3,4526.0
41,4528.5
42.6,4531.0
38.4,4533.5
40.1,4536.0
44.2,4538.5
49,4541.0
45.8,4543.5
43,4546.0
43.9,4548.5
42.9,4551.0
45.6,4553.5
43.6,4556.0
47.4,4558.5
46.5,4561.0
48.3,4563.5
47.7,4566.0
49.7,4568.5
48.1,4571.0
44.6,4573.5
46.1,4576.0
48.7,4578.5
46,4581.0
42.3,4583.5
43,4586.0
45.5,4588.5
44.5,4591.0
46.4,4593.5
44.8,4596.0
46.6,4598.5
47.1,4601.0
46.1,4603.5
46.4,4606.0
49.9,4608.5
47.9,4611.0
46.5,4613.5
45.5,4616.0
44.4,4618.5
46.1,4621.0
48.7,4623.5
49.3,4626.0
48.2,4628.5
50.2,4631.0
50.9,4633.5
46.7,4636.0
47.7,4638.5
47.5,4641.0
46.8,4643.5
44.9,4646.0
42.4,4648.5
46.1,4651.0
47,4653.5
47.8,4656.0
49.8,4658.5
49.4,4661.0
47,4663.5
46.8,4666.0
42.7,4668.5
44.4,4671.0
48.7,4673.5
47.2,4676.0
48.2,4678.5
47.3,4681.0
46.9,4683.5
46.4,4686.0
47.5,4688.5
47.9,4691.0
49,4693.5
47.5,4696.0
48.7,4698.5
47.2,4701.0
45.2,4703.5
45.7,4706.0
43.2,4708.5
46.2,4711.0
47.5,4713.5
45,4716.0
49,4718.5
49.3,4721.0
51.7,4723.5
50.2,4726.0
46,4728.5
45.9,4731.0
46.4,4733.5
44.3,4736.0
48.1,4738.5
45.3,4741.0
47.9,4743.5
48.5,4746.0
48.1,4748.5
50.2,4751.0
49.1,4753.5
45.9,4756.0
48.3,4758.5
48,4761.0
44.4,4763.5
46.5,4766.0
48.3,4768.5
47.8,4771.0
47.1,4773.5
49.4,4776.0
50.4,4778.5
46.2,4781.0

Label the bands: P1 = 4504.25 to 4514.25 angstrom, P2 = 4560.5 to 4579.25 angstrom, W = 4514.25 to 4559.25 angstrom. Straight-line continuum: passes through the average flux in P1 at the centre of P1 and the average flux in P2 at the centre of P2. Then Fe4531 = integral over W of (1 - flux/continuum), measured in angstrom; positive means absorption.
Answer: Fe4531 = 3.2 angstrom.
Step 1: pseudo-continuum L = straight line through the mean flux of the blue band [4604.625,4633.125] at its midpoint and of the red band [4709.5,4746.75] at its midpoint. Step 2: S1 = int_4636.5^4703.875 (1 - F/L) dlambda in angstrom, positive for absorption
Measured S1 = 0.8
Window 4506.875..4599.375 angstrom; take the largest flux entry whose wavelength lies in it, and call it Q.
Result 49.7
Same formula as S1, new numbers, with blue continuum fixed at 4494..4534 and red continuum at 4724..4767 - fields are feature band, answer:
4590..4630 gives -0.8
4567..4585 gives -0.3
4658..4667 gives -0.3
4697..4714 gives 0.3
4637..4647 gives -0.1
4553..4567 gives -0.3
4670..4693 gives -0.3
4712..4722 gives -0.1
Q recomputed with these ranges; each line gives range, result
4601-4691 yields 50.9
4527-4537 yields 42.6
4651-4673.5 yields 49.8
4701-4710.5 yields 47.2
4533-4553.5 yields 49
